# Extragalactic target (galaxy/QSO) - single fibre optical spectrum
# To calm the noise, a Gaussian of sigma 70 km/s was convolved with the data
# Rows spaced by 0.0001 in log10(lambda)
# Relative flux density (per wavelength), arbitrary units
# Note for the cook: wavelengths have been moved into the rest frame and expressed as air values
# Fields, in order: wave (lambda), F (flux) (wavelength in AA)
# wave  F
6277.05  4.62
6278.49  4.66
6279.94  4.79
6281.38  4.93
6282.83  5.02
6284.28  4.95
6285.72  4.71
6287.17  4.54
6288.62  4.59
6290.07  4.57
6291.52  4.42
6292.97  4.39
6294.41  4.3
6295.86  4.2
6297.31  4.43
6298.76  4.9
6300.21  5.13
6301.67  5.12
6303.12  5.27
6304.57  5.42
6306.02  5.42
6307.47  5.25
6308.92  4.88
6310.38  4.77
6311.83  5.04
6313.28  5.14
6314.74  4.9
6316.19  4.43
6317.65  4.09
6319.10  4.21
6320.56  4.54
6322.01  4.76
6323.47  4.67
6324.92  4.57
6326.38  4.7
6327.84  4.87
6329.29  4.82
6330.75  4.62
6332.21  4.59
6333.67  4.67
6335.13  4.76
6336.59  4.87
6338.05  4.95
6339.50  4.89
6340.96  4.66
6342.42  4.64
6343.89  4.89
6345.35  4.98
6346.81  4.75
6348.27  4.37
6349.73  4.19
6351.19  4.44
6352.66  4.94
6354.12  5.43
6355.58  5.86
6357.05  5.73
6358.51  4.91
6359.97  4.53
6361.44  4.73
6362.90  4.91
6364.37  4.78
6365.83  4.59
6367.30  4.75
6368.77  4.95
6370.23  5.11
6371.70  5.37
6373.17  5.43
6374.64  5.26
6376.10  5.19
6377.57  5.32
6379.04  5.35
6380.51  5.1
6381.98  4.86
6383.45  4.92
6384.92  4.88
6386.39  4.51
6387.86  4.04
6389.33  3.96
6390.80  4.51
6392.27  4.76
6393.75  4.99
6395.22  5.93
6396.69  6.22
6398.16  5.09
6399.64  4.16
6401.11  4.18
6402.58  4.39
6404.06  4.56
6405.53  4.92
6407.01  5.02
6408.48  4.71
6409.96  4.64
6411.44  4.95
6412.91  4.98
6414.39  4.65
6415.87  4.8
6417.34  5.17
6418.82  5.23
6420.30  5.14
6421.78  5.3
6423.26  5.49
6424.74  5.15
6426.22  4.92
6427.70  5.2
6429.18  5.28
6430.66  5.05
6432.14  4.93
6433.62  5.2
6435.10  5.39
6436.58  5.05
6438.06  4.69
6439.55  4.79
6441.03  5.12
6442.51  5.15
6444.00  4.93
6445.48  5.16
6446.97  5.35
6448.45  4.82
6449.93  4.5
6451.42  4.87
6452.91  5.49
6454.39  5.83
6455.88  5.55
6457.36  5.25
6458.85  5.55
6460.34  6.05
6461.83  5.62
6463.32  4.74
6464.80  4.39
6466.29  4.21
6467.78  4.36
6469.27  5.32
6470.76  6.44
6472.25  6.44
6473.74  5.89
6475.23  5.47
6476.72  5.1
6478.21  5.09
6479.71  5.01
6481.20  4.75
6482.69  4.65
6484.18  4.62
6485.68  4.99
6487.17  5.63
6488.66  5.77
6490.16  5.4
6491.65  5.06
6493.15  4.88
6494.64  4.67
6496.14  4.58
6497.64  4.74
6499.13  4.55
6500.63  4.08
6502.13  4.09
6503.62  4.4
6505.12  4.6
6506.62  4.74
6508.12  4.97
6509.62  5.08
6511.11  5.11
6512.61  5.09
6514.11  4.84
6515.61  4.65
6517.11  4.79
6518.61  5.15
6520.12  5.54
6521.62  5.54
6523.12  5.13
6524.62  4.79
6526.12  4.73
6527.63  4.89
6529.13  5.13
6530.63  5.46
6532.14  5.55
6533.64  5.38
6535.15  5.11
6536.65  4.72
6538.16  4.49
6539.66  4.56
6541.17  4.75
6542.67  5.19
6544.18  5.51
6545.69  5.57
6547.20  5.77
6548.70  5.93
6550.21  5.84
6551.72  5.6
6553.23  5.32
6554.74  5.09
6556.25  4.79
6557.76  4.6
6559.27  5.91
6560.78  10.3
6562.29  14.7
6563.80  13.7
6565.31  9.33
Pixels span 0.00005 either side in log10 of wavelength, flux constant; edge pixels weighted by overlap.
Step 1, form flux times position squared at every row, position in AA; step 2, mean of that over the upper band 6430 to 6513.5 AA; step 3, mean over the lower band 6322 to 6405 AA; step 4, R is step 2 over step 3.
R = 1.08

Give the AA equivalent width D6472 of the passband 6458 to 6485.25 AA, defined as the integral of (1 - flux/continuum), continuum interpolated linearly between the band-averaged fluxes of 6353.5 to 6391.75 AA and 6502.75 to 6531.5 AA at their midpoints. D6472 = -1.3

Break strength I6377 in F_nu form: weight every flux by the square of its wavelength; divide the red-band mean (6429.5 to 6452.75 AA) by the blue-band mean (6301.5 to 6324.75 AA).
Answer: 1.1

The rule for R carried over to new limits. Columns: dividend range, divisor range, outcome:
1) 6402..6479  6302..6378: 1.08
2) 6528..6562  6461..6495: 1.11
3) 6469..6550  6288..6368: 1.12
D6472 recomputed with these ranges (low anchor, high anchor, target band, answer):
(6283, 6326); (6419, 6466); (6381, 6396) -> 0.74 AA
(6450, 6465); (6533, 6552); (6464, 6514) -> 3.11 AA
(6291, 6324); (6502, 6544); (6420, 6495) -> -4.07 AA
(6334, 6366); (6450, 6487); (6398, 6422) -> 1.17 AA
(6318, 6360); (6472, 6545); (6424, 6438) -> -0.59 AA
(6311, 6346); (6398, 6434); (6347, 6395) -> -0.90 AA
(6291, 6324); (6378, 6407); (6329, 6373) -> -0.63 AA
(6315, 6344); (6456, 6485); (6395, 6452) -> 0.39 AA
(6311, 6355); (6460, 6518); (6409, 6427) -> -0.61 AA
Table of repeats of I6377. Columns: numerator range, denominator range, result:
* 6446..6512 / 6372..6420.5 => 1.06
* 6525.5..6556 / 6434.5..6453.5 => 1.07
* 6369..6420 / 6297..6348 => 1.04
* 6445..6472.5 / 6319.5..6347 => 1.15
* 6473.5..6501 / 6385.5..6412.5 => 1.08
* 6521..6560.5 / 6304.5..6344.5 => 1.18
